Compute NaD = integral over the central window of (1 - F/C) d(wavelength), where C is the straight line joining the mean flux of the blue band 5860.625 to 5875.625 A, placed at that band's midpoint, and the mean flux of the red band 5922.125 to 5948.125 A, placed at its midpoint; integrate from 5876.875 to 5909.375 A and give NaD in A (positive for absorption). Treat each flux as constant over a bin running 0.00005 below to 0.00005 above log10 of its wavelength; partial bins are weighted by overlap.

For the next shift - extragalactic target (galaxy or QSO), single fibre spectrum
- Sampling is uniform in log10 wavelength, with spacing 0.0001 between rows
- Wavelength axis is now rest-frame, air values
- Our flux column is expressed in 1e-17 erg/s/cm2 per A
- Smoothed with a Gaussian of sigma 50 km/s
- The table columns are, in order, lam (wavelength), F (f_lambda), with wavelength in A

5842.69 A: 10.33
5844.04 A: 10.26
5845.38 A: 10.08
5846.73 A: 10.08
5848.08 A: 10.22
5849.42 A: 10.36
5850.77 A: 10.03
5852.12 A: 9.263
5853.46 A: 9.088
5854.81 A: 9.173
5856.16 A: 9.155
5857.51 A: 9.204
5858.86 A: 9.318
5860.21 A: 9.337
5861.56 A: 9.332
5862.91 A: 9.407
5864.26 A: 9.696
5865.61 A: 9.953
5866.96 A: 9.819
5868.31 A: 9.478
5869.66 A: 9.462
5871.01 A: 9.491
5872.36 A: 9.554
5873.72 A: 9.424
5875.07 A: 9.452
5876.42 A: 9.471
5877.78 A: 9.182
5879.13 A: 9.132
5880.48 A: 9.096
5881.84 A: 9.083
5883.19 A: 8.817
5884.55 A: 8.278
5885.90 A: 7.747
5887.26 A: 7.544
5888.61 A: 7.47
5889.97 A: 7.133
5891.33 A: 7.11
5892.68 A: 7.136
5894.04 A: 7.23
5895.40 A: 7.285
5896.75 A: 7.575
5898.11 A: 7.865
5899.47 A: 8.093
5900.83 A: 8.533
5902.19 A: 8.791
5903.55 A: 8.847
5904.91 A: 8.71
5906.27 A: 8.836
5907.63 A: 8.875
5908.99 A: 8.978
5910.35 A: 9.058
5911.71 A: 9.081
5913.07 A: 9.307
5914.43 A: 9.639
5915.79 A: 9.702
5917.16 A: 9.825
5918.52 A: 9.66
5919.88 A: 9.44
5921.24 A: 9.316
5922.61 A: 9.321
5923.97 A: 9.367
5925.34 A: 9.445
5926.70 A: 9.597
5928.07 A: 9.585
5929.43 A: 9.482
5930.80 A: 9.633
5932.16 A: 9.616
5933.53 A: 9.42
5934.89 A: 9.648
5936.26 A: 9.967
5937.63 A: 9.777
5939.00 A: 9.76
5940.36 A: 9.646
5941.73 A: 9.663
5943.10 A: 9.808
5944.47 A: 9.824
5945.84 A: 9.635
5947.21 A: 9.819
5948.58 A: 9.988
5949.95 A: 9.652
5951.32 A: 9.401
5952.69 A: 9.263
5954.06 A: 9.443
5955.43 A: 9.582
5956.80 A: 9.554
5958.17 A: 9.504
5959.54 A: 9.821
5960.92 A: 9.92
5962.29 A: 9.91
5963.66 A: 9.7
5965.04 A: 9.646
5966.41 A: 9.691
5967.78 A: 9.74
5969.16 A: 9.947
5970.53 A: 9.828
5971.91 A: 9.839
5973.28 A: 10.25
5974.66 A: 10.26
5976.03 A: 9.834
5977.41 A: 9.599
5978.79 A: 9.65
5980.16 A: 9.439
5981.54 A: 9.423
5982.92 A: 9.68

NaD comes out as 4.6 A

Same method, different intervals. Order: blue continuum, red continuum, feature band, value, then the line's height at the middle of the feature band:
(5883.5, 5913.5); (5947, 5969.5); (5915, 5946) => -2.2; 8.97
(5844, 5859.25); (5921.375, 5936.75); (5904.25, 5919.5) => 0.5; 9.57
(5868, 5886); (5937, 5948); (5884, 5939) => 3.8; 9.46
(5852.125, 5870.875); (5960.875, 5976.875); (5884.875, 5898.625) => 3.1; 9.55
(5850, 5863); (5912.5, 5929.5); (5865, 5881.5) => -0.1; 9.38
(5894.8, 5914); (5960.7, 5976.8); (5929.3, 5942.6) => -0.7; 9.22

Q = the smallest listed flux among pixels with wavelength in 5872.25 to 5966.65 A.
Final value 7.11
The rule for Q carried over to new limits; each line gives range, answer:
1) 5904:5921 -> 8.71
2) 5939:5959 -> 9.263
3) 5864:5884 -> 8.817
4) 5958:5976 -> 9.504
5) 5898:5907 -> 7.865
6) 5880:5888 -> 7.544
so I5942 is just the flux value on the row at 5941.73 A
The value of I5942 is 9.663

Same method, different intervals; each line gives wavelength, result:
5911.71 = 9.081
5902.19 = 8.791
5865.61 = 9.953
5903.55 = 8.847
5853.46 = 9.088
